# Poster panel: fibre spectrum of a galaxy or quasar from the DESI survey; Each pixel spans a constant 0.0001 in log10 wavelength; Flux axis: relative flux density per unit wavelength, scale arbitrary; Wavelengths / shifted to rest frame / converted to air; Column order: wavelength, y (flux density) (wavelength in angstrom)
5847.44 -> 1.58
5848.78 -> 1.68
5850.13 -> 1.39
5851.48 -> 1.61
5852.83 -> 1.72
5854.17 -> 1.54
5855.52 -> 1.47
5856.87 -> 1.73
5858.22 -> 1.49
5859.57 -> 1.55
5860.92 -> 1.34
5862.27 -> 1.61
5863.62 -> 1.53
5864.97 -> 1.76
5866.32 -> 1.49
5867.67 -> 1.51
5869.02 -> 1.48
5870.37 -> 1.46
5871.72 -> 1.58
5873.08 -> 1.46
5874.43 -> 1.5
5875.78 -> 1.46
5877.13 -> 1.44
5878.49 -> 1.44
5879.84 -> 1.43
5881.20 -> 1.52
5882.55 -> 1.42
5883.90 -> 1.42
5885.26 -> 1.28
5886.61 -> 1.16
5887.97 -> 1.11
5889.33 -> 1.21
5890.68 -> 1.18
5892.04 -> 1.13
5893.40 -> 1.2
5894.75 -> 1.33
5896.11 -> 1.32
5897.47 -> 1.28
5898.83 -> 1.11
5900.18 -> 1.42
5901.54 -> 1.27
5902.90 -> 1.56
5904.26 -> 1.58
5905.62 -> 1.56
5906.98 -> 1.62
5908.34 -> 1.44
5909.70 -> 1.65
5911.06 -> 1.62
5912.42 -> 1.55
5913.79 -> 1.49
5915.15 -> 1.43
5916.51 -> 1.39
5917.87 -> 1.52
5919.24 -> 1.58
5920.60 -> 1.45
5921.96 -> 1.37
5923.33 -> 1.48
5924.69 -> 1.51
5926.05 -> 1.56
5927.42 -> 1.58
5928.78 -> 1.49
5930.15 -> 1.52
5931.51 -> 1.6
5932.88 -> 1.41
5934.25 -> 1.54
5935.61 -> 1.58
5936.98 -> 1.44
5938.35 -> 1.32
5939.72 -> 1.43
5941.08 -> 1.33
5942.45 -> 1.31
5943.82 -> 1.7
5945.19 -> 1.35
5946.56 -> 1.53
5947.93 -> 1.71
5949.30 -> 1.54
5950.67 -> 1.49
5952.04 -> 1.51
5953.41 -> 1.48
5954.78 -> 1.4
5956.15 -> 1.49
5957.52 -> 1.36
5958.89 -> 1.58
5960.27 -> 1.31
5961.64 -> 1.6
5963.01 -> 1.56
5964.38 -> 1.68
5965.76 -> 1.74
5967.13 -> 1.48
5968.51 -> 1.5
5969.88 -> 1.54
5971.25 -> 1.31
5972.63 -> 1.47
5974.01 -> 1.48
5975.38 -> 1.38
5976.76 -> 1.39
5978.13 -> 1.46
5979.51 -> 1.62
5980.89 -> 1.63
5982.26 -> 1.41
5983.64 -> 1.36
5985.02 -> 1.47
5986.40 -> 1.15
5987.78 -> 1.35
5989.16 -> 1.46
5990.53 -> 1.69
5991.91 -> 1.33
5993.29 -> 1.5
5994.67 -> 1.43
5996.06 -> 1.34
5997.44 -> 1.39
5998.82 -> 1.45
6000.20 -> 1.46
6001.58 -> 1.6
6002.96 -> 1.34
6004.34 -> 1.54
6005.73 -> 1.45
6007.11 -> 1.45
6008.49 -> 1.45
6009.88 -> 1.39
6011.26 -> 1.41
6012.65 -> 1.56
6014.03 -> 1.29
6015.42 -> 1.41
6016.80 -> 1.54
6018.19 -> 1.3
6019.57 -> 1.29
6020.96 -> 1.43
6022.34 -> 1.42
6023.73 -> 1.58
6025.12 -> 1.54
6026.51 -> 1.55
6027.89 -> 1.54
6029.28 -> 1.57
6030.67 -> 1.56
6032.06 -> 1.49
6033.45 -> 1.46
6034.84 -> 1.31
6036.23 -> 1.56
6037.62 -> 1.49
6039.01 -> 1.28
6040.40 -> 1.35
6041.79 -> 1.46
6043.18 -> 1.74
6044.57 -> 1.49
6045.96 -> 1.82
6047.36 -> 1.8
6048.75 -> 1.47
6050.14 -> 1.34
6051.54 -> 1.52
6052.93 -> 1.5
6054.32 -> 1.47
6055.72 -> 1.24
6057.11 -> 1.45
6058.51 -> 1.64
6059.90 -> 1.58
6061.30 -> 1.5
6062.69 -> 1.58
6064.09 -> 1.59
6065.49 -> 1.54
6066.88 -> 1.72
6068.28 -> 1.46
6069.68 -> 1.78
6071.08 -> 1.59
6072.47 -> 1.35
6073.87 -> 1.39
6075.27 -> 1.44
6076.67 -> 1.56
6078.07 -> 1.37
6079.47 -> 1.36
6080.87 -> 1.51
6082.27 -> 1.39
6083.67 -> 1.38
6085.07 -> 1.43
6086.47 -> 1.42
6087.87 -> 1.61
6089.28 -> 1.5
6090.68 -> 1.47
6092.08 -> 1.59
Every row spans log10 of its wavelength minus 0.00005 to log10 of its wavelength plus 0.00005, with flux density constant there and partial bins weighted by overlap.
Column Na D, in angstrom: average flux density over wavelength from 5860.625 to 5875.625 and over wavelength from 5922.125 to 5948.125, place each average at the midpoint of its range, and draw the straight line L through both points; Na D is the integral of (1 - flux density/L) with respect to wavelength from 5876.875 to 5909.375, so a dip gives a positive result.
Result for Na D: 3.4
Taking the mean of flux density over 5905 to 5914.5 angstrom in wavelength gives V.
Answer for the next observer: 1.56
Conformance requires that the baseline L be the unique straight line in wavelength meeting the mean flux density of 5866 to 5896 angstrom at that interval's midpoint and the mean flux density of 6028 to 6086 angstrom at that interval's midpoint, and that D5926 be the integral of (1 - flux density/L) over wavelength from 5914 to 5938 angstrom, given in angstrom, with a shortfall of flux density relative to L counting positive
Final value -1.5 angstrom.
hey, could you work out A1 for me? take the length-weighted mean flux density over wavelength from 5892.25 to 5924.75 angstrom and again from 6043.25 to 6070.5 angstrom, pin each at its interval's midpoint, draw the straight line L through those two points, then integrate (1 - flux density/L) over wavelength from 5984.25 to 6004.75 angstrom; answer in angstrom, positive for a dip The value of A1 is 1.0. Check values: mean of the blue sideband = 1.44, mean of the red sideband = 1.56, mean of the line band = 1.43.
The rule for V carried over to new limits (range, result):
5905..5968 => 1.51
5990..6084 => 1.48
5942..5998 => 1.48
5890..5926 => 1.43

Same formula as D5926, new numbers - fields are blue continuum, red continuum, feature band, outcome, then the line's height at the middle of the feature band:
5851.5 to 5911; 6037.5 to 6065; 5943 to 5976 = -0.7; 1.48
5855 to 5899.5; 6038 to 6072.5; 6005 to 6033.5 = 0.9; 1.51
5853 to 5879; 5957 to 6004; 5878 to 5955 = 3.1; 1.5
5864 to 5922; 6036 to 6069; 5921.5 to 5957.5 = -0.8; 1.45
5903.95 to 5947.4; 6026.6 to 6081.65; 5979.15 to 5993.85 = 0.5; 1.5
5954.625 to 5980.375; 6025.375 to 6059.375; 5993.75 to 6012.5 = 0.7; 1.5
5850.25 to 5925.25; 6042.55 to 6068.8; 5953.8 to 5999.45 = 1.2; 1.5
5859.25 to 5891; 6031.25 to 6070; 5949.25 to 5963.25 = -0.1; 1.47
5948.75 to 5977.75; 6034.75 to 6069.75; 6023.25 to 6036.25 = 0.0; 1.52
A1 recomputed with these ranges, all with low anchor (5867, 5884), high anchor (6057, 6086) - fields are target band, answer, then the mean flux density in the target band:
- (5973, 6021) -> 1.9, 1.43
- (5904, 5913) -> -0.6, 1.57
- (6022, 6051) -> -0.3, 1.52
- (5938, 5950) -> 0.1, 1.47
